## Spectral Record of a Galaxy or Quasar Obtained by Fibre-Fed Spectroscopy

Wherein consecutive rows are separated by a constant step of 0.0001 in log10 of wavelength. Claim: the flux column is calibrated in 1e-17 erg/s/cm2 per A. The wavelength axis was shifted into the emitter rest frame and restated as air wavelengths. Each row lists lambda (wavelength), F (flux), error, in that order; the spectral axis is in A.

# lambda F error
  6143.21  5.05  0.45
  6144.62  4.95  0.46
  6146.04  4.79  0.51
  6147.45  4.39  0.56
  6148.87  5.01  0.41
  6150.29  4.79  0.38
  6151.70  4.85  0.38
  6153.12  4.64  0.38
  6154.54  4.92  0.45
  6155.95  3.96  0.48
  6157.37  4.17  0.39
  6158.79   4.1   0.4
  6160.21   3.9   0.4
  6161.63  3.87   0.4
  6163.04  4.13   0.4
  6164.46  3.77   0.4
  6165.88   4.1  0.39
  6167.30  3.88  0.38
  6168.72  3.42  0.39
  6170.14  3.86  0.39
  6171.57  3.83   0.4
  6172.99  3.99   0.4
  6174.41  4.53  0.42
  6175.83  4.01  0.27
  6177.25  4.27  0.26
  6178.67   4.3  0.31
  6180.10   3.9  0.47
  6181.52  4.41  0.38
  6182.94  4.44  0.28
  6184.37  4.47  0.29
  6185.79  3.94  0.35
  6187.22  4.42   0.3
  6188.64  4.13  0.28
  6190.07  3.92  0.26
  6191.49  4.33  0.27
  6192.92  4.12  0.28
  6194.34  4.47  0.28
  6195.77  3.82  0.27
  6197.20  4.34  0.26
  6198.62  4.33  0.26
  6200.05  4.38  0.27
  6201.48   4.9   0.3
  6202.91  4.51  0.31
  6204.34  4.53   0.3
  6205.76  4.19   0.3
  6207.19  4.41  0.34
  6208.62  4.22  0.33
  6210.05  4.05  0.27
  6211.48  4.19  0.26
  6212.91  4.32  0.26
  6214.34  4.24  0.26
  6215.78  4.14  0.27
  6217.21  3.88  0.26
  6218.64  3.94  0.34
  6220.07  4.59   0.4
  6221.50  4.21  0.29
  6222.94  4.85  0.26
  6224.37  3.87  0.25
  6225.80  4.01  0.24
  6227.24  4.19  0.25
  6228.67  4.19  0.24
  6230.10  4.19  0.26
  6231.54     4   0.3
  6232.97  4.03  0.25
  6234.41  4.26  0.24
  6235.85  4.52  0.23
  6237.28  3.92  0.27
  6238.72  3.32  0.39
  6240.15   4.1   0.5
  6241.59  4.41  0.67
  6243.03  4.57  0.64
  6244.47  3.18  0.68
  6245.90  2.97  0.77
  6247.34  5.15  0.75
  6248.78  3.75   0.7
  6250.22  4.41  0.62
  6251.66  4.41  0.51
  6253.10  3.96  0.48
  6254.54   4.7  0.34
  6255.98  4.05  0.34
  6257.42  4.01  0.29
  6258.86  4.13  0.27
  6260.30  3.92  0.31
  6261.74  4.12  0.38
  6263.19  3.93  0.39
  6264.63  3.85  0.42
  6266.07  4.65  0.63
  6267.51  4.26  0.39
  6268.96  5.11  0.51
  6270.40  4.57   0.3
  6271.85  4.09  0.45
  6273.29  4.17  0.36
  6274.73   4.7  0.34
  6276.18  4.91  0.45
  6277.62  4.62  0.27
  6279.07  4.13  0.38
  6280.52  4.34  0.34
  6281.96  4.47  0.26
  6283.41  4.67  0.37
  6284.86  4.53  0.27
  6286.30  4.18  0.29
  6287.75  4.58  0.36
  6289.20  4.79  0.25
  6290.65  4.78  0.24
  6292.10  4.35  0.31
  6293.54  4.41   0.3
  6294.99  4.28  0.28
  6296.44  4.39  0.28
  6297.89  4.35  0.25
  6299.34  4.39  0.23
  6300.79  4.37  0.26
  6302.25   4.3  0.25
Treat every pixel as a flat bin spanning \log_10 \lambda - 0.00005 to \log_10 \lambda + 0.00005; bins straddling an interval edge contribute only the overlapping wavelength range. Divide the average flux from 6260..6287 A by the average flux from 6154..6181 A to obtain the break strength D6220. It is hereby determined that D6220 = 1.08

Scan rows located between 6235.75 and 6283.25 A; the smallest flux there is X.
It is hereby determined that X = 2.97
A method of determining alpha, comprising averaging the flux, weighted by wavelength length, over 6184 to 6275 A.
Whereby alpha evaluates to 4.21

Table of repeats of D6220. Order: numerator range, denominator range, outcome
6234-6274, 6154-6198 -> 1.01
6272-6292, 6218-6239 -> 1.09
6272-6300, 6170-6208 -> 1.05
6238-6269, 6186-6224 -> 0.96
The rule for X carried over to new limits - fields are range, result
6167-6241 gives 3.32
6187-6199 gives 3.82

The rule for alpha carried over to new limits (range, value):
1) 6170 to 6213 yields 4.25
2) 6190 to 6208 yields 4.34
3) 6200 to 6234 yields 4.25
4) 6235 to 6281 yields 4.22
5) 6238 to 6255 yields 4.07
